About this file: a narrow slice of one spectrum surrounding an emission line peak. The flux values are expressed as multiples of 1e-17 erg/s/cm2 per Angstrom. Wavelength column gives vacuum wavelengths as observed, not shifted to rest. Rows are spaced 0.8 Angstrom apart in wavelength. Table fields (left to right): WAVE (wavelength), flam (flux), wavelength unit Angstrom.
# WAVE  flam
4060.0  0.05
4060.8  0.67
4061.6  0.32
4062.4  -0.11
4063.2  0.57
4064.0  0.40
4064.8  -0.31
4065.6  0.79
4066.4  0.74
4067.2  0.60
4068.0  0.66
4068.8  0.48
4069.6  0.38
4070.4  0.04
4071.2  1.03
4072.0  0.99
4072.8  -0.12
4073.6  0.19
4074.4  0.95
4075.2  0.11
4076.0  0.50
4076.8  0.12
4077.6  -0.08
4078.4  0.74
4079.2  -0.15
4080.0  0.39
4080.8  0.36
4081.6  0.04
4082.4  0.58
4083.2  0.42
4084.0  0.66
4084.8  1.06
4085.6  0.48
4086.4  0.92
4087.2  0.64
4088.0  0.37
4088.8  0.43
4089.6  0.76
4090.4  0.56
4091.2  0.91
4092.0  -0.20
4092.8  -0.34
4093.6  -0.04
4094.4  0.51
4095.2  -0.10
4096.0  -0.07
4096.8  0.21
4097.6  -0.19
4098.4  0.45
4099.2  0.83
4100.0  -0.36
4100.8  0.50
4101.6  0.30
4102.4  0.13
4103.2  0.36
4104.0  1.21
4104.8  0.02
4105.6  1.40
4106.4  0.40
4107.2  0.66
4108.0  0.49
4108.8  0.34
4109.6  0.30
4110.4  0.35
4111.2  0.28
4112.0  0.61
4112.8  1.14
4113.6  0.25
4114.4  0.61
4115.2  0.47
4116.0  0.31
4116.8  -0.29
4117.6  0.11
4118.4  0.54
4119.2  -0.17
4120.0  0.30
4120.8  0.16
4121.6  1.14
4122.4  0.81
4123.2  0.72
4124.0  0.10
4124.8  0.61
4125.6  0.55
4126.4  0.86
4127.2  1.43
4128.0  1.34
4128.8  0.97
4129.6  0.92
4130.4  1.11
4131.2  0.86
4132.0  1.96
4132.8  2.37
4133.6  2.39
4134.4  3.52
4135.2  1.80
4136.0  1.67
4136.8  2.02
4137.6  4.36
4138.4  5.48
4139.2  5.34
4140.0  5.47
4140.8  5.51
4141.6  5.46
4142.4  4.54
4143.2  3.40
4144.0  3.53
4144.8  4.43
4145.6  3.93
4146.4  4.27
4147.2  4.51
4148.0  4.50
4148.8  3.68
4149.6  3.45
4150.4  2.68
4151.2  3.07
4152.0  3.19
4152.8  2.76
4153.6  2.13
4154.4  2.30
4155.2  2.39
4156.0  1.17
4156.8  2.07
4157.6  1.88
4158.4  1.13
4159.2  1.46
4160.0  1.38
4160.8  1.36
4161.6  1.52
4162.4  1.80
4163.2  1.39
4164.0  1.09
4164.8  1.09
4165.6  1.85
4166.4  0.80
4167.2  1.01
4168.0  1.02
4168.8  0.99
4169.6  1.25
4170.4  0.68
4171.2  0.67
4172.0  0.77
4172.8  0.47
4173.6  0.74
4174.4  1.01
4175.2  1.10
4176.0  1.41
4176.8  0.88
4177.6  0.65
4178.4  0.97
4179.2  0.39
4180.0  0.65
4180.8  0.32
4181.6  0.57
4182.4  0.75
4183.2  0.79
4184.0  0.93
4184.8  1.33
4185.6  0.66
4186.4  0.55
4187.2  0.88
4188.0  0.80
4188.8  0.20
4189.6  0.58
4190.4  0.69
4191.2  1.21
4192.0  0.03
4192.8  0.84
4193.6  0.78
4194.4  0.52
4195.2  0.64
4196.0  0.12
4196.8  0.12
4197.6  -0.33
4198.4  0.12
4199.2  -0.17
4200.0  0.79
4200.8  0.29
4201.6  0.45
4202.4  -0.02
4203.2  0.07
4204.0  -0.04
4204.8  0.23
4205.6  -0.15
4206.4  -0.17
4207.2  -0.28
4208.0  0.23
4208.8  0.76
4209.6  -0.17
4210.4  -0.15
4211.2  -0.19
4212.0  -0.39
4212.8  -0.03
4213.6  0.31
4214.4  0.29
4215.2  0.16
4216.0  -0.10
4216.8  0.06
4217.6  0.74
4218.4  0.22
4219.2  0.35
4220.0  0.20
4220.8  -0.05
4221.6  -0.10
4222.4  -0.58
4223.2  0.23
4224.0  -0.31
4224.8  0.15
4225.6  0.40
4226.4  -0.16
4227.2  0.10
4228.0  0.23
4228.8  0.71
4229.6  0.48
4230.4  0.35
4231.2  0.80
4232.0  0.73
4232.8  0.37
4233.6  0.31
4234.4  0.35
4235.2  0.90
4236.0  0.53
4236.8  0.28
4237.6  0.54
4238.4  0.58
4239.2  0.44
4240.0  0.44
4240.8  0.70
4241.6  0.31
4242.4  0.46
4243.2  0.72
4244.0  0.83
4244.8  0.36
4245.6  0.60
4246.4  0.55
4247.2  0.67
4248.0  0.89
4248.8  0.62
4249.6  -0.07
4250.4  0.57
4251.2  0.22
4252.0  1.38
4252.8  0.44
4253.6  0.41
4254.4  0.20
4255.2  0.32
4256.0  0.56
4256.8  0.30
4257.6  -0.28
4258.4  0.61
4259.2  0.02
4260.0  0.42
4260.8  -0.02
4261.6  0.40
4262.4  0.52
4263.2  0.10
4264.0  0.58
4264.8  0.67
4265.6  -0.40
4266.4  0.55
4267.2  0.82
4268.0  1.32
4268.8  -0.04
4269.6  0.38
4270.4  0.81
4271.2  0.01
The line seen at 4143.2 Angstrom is Ly-alpha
